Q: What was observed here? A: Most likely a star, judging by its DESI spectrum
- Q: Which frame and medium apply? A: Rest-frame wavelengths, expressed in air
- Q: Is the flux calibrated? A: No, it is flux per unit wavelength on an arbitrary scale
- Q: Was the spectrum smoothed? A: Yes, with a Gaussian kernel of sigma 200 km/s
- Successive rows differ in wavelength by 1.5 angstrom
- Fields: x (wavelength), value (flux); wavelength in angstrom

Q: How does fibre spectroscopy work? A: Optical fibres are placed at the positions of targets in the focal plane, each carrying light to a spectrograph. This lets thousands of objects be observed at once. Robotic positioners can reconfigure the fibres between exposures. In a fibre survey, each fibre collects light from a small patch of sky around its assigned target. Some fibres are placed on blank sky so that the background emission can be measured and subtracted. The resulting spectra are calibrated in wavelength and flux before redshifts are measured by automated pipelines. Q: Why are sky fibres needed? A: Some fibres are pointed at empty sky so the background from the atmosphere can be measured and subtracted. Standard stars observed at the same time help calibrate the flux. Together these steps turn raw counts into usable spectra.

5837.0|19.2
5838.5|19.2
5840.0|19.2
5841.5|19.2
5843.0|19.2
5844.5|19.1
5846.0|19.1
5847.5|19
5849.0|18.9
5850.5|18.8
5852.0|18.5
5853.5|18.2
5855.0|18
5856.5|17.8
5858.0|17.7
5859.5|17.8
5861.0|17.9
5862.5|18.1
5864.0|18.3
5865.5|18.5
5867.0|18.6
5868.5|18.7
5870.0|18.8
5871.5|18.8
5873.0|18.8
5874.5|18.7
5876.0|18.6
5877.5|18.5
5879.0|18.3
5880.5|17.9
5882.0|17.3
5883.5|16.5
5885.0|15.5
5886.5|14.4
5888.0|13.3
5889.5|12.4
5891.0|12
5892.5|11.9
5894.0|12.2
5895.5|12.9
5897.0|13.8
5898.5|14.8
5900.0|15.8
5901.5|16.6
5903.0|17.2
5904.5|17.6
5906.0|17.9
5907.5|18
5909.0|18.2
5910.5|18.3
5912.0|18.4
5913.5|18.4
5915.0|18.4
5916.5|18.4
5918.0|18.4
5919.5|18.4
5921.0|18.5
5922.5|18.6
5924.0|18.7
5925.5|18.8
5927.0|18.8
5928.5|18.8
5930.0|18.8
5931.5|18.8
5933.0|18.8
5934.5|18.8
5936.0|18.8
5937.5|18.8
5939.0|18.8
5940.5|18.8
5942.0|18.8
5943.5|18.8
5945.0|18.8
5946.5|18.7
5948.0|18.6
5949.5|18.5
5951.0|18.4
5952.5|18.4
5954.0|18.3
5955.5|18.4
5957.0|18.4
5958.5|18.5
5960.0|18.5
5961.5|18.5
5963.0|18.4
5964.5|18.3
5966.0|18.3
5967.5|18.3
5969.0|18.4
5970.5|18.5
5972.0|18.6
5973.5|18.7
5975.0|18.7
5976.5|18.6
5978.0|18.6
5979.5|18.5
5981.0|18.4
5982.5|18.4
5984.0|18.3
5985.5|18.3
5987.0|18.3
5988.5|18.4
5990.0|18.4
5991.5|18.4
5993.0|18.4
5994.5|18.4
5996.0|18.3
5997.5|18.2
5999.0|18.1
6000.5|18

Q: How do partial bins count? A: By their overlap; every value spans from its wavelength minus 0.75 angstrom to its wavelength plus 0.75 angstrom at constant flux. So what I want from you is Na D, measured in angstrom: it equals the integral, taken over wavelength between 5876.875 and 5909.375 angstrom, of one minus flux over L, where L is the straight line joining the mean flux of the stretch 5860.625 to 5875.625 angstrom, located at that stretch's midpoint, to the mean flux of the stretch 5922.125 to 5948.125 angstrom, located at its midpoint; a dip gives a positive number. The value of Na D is 5.4 angstrom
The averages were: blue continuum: 18.5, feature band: 15.5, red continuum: 18.8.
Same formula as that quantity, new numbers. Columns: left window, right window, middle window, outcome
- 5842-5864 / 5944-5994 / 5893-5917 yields 2.39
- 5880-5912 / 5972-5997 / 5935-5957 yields -1.88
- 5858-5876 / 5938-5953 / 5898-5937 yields 0.93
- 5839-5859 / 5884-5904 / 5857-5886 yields -2.94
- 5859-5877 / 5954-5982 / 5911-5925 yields 0.00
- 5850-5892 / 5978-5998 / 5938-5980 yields -0.99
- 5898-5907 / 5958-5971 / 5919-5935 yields -1.21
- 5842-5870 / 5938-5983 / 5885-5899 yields 4.02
